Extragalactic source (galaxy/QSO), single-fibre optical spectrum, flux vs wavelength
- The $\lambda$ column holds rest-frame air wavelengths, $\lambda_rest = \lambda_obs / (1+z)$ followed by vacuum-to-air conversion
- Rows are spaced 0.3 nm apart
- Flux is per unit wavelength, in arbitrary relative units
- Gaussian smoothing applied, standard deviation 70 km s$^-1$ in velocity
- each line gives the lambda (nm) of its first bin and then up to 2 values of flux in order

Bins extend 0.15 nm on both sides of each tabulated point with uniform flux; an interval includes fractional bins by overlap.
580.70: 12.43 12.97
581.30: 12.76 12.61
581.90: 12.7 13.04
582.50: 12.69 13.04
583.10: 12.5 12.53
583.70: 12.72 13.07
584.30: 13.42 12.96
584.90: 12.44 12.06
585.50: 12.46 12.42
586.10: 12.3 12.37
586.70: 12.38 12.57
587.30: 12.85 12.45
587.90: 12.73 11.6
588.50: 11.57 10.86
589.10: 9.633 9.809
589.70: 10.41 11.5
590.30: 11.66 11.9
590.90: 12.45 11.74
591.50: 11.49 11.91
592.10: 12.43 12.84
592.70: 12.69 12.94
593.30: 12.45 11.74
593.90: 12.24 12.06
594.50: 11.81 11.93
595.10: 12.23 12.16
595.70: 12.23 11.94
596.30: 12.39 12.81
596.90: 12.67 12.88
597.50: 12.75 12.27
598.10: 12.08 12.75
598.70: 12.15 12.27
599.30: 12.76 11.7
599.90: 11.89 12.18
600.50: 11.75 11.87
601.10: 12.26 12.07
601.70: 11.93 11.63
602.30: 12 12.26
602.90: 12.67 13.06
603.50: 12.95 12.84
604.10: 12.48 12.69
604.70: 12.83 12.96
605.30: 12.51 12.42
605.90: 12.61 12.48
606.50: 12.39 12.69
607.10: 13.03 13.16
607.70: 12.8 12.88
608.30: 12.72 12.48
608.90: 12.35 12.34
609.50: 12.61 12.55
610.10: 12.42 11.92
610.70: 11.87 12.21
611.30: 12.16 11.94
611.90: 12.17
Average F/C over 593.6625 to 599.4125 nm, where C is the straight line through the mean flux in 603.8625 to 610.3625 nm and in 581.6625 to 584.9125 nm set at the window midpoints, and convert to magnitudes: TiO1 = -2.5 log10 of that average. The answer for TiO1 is 0.03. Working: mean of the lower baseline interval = 12.8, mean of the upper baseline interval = 12.6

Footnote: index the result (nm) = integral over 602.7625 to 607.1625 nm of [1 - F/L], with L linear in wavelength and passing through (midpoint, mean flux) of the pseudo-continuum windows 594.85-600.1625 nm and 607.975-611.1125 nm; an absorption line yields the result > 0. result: -0.120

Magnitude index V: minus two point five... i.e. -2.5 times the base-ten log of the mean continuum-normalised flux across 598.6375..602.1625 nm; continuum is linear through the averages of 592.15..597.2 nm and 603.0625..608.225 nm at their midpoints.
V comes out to 0.05 mag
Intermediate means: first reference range 12.3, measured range 12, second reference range 12.8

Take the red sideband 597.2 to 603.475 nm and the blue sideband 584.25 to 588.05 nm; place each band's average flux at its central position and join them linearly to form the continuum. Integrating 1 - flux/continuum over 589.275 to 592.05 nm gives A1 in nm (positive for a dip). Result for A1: 0.22 nm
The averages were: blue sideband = 12.5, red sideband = 12.2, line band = 11.5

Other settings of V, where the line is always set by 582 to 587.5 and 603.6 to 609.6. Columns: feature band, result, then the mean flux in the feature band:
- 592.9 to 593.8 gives 0.03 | 12.3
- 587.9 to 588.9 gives 0.10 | 11.6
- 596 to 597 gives 0.01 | 12.5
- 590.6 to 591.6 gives 0.07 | 11.9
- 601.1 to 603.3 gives 0.04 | 12.2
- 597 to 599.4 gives 0.02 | 12.5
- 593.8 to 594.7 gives 0.06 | 12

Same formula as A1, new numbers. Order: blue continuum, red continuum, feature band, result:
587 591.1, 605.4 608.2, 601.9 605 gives -0.02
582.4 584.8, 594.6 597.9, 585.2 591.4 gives 0.44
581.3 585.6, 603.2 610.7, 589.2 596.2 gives 0.42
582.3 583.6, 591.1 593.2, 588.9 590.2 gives 0.21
